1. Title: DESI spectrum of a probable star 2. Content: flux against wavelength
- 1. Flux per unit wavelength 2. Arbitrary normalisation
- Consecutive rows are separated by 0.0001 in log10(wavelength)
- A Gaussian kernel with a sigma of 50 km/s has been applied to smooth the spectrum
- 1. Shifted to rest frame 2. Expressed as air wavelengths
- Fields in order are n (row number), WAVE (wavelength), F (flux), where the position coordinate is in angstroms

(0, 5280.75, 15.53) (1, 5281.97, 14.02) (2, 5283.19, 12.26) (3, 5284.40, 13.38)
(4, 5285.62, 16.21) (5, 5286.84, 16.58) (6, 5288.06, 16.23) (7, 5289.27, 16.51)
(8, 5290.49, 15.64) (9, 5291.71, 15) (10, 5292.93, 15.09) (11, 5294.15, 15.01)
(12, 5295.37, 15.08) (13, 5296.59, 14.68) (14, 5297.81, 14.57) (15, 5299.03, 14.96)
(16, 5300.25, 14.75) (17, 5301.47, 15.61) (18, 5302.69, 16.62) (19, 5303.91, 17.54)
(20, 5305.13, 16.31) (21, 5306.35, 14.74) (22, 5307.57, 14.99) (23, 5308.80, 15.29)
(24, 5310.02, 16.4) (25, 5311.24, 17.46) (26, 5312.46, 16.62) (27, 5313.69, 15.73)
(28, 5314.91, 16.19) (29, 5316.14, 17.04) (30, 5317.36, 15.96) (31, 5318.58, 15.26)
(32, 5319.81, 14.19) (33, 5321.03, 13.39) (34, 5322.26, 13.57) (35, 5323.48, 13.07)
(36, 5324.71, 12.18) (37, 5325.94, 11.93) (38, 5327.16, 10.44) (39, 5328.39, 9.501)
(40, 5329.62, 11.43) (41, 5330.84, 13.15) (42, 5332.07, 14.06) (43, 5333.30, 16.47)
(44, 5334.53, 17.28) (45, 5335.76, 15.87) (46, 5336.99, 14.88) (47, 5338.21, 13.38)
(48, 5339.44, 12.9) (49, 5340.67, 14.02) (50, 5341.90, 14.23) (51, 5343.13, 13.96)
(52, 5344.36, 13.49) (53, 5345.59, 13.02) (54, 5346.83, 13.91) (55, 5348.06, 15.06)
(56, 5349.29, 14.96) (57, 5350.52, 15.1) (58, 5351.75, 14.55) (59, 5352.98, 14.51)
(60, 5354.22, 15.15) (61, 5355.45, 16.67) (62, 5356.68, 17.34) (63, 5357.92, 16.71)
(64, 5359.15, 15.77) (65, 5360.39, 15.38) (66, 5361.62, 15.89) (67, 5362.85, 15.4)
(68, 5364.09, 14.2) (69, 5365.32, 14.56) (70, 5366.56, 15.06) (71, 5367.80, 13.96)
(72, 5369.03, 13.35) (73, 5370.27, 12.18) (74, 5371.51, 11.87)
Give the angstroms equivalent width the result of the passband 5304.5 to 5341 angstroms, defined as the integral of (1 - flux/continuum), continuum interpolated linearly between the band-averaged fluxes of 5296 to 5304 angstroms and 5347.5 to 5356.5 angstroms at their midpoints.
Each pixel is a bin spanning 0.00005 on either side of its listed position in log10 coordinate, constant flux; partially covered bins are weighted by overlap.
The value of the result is 2.1 angstroms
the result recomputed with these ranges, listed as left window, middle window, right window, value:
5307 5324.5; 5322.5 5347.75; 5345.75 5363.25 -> 3.1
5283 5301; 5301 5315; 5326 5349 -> -1.4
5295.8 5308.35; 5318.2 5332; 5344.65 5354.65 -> 2.2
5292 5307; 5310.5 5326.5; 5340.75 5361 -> 0.4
